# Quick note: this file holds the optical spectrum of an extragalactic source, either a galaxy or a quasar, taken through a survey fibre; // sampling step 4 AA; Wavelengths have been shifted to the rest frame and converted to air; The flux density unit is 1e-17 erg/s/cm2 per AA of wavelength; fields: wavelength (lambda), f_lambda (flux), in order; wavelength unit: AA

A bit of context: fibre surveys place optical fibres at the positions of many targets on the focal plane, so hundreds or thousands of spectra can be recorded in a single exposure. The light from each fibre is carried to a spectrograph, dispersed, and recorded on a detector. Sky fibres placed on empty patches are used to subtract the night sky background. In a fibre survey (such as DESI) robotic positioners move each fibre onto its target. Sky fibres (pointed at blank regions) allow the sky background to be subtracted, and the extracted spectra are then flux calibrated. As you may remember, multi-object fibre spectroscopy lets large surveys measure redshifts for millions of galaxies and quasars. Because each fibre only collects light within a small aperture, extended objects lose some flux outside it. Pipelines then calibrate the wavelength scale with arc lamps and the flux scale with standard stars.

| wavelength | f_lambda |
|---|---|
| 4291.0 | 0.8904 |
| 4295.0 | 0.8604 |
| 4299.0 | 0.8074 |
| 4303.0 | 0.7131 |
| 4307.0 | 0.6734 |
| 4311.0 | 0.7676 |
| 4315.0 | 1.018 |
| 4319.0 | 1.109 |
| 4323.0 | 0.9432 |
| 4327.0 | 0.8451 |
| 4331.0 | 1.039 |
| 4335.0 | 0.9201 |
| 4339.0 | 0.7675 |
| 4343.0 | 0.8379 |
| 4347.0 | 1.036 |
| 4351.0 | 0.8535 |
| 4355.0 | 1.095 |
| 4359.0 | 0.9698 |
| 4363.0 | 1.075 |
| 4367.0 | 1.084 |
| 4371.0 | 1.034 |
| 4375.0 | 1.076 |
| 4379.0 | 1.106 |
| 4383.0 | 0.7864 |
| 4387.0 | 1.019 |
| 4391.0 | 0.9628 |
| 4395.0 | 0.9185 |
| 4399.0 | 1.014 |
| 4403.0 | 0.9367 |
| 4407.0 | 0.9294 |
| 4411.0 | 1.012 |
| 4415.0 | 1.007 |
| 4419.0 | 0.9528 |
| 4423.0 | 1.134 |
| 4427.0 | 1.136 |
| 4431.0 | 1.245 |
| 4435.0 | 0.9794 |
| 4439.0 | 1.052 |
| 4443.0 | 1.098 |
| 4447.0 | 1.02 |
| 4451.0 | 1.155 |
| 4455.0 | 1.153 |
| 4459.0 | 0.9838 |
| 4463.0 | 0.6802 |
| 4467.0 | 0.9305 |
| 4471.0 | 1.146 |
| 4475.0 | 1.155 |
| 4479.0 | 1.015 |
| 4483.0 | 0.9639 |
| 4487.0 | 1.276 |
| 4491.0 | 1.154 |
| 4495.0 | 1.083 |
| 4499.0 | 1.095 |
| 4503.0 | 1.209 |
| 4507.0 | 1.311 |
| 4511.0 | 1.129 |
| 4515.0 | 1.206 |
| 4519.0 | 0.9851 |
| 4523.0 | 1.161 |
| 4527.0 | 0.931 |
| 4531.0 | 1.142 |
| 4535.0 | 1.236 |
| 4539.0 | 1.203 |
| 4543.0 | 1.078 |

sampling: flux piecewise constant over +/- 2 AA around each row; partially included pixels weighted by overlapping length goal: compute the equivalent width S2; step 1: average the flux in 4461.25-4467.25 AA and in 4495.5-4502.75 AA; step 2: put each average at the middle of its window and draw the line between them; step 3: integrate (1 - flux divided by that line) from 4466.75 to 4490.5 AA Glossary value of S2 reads -4.76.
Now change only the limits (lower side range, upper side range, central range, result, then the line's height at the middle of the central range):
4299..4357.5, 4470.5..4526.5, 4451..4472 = 1.77 AA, 1.08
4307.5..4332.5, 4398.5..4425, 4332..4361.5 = 0.66 AA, 0.953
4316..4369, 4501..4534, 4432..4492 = 1.74 AA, 1.08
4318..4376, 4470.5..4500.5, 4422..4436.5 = -1.01 AA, 1.05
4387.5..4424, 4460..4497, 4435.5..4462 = -1.00 AA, 1.02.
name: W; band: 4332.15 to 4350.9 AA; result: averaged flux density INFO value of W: 0.893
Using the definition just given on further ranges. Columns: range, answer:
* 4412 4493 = 1.06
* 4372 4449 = 1.02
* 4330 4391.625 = 0.978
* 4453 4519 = 1.09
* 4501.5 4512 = 1.23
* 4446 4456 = 1.11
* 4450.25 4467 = 0.973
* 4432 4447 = 1.05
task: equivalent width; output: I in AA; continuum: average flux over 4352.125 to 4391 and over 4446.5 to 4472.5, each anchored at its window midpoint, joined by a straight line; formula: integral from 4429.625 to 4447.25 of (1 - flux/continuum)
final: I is -1.2 AA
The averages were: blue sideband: 1.02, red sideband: 1.01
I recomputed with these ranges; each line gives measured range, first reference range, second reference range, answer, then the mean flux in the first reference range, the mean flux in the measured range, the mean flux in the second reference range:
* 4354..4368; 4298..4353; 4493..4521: -1.8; 0.882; 1.05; 1.15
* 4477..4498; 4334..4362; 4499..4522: 0.6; 0.931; 1.1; 1.16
